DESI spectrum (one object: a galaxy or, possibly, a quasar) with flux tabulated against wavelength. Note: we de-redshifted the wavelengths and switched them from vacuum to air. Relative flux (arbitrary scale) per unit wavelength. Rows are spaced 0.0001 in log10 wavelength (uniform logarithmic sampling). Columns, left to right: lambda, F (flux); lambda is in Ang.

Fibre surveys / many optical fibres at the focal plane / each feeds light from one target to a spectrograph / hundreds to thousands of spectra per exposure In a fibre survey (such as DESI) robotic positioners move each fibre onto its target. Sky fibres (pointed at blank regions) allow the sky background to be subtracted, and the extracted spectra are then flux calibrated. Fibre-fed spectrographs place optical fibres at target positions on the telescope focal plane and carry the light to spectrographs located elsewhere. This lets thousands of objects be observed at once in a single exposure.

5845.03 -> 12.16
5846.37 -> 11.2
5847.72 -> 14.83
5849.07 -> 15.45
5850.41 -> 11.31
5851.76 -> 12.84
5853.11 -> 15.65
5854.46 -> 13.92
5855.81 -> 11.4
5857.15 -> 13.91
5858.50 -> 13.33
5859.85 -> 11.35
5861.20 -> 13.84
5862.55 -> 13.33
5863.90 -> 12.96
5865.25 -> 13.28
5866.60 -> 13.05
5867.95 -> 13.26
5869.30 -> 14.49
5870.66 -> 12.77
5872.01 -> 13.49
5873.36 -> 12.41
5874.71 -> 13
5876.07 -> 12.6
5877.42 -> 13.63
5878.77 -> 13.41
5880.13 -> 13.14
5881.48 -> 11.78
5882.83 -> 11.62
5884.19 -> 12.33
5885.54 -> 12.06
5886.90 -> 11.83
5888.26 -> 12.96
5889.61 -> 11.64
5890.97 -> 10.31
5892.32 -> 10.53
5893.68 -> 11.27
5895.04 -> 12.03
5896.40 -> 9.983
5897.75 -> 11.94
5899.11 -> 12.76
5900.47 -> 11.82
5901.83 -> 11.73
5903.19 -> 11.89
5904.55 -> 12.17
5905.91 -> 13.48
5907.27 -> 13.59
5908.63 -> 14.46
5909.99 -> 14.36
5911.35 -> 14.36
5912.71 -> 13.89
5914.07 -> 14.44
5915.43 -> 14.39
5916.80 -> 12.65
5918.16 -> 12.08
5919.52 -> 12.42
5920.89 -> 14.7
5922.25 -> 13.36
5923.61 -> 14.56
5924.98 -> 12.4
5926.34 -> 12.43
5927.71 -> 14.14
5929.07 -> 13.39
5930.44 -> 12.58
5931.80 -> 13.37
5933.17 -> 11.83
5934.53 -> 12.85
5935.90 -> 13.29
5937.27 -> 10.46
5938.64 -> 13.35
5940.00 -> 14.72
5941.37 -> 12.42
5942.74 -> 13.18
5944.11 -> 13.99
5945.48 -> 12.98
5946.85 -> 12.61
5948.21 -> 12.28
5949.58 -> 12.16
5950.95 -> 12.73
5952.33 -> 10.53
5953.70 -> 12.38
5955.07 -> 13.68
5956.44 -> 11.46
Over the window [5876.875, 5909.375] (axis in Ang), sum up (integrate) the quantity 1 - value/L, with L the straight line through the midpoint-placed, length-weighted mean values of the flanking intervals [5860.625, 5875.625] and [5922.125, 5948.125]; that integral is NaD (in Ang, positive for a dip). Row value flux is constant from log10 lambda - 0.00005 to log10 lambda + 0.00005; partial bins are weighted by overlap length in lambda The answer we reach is 2.4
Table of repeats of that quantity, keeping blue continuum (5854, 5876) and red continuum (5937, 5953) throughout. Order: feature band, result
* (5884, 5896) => 1.3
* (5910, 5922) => -0.8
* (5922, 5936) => -0.4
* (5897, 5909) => 0.3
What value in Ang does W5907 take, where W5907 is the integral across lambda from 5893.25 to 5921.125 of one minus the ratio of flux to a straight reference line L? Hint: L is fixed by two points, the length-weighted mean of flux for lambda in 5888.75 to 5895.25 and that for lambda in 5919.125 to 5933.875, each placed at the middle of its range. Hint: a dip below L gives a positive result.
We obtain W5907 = -1.8 Ang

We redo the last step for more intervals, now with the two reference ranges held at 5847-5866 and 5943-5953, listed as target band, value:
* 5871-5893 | 1.39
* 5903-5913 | -0.55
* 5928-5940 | -0.17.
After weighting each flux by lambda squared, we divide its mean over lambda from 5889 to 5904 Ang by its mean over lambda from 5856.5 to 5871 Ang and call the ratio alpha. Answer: 0.87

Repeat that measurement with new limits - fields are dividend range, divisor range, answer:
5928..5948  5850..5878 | 1.01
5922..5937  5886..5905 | 1.13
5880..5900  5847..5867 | 0.89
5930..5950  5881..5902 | 1.12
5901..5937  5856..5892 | 1.06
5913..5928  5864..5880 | 1.03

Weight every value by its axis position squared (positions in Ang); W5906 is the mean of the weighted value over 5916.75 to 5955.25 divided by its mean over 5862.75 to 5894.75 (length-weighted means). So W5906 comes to 1.05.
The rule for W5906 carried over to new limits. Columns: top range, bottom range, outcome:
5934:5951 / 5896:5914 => 1.01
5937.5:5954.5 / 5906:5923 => 0.94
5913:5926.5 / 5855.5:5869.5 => 1.04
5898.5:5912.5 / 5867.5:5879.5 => 1.00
